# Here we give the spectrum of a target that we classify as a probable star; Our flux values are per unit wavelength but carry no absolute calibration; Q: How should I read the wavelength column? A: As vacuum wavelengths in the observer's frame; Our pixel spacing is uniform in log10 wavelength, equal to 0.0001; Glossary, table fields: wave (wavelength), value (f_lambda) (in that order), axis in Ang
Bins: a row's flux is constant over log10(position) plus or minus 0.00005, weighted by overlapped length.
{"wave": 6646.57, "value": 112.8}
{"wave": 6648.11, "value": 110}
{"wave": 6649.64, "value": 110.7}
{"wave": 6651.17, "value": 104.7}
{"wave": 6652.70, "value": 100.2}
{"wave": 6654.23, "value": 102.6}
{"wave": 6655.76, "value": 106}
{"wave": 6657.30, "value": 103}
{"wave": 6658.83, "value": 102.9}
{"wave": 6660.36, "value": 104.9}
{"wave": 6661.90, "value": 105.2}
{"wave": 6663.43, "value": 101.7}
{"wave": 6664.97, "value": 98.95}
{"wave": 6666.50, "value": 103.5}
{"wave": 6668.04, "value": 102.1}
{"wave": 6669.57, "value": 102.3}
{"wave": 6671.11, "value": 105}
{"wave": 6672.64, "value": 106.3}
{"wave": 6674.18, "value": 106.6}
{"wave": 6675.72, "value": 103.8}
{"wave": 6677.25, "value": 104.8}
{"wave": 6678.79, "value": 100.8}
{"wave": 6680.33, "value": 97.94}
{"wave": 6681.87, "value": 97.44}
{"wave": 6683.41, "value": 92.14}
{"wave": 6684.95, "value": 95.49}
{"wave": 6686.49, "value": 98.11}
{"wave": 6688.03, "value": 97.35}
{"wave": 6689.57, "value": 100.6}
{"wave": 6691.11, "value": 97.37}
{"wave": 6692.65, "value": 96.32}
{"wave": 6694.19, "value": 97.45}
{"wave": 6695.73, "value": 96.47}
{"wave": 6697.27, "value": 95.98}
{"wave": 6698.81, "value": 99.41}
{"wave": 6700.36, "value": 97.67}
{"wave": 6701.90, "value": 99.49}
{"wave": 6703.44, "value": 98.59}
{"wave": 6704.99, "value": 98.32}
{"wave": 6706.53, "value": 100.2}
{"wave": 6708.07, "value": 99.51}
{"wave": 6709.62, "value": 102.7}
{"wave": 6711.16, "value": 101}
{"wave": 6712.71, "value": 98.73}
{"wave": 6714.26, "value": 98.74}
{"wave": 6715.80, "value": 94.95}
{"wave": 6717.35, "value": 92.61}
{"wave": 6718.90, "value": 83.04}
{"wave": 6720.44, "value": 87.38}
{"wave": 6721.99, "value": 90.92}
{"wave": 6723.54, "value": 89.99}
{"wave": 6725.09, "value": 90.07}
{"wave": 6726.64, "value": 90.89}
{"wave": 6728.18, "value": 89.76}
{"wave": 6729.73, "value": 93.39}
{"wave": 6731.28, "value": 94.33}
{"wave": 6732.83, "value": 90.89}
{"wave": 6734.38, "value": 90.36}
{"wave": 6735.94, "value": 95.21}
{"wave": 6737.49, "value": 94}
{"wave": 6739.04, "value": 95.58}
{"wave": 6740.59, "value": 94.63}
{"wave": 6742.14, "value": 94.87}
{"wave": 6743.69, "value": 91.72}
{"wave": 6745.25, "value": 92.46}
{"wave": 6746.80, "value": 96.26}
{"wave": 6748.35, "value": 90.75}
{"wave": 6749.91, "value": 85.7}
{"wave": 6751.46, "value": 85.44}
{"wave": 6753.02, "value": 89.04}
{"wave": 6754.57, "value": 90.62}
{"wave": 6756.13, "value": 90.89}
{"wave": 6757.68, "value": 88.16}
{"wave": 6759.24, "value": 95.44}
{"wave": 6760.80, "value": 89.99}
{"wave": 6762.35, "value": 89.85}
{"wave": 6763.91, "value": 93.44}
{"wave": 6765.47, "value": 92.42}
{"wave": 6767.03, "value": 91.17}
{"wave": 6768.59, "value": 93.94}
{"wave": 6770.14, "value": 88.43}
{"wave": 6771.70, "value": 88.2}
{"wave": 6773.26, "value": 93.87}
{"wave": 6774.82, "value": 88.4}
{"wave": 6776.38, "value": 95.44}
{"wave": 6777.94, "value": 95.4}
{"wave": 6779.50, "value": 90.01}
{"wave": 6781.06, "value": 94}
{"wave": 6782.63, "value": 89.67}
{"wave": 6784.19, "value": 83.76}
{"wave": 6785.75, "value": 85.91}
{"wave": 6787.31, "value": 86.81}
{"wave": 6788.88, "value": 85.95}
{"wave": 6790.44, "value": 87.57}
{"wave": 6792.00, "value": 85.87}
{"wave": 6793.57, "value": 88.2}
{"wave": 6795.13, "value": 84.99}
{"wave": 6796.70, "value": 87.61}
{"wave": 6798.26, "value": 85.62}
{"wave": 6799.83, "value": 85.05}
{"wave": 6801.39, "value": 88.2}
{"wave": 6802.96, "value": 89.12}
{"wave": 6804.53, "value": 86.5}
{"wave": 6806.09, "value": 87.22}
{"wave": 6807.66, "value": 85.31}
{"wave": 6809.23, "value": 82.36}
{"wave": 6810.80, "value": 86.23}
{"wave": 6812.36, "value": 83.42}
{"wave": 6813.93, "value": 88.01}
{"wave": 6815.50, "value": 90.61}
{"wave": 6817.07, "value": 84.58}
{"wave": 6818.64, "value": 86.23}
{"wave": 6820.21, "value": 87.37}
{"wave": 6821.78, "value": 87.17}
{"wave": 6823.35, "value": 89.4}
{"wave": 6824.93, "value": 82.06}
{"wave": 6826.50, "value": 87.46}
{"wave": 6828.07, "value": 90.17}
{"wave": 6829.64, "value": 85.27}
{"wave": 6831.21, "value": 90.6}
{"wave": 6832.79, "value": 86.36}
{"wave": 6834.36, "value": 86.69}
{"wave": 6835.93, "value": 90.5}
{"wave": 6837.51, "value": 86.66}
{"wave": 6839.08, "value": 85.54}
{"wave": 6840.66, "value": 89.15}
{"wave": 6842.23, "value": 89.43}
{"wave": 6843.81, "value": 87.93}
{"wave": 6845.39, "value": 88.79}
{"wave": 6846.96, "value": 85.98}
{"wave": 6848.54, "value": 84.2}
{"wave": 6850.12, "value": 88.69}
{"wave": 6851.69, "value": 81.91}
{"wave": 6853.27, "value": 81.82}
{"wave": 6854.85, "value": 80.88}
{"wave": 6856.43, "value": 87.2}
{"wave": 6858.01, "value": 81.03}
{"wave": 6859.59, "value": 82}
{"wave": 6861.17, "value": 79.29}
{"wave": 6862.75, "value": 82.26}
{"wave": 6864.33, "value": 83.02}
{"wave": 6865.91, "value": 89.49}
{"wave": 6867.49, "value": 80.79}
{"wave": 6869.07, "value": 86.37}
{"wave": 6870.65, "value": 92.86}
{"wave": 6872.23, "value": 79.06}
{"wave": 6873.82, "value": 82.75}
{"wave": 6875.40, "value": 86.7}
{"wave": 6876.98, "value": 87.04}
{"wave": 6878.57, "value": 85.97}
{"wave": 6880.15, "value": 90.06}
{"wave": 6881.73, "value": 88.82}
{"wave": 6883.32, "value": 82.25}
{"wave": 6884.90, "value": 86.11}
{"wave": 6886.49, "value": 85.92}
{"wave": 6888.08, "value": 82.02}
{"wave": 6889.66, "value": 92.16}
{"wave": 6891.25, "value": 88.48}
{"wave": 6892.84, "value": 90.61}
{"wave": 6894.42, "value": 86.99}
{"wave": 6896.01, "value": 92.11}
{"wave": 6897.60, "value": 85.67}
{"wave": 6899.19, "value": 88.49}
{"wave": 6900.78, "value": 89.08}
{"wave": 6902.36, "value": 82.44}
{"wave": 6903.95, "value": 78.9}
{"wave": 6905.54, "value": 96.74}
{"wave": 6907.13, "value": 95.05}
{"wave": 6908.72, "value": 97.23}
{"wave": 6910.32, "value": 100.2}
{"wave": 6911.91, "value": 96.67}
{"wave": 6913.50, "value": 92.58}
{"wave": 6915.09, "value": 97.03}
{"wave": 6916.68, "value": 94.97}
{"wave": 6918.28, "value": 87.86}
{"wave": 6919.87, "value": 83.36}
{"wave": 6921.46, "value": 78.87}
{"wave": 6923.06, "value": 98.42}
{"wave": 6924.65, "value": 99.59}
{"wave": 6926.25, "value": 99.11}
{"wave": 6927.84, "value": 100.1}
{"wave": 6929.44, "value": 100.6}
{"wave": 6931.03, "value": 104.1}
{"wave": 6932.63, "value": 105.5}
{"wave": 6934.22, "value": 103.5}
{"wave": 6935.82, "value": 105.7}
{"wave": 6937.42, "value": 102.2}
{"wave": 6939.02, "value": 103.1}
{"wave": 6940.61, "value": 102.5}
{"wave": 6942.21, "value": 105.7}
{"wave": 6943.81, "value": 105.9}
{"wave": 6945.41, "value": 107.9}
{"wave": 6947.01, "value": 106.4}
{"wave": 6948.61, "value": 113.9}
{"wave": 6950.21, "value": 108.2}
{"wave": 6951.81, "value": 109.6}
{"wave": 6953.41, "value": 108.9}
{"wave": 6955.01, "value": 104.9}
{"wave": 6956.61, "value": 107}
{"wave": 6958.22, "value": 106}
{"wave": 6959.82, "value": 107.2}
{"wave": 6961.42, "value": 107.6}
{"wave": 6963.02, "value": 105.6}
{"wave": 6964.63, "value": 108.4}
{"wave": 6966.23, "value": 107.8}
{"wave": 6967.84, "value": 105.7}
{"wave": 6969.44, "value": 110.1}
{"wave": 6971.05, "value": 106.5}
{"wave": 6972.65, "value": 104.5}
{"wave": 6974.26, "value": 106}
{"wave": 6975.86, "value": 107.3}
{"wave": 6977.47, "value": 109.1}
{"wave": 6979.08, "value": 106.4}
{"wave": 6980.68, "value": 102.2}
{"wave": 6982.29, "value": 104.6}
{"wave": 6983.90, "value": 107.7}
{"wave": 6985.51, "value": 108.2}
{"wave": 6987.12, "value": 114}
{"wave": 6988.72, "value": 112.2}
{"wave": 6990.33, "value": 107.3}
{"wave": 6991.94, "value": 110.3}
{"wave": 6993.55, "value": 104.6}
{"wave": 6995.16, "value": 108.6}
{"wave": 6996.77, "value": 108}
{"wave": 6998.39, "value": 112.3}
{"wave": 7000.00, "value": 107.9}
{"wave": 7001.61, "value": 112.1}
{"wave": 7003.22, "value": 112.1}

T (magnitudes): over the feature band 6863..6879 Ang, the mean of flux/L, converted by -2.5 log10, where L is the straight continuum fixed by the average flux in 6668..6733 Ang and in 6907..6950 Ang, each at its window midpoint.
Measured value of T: 0.16 mag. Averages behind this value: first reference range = 97.1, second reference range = 99.7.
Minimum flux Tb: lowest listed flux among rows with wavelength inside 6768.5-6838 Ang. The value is 82.06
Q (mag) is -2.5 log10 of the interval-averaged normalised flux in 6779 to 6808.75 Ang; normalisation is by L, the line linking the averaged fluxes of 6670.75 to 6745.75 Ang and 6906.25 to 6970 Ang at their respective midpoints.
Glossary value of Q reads 0.13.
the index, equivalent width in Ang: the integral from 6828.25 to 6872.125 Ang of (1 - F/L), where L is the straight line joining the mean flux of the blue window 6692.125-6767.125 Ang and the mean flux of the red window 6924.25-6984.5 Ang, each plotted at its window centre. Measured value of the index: 6.3 Ang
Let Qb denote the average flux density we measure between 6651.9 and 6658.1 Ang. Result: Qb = 103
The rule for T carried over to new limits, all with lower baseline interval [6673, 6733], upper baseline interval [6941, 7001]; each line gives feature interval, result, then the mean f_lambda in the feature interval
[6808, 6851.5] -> 0.171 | 87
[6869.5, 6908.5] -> 0.190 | 87.5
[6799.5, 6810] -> 0.168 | 86.3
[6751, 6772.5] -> 0.096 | 90.6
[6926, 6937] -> 0.033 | 103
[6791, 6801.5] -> 0.163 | 86.5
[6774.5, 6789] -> 0.116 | 89.7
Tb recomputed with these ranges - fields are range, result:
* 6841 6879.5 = 79.06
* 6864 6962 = 78.87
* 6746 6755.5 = 85.44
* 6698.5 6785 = 83.04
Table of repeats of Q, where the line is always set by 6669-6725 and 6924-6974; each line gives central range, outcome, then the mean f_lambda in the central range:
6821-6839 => 0.17 mag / 87.4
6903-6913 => 0.12 mag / 93.9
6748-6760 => 0.12 mag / 89.4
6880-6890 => 0.20 mag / 86.3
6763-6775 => 0.10 mag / 91.3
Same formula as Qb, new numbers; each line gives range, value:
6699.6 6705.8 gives 98.6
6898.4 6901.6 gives 88.9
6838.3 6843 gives 88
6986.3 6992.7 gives 111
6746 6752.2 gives 89.7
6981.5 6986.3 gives 107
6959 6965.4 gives 107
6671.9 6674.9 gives 106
